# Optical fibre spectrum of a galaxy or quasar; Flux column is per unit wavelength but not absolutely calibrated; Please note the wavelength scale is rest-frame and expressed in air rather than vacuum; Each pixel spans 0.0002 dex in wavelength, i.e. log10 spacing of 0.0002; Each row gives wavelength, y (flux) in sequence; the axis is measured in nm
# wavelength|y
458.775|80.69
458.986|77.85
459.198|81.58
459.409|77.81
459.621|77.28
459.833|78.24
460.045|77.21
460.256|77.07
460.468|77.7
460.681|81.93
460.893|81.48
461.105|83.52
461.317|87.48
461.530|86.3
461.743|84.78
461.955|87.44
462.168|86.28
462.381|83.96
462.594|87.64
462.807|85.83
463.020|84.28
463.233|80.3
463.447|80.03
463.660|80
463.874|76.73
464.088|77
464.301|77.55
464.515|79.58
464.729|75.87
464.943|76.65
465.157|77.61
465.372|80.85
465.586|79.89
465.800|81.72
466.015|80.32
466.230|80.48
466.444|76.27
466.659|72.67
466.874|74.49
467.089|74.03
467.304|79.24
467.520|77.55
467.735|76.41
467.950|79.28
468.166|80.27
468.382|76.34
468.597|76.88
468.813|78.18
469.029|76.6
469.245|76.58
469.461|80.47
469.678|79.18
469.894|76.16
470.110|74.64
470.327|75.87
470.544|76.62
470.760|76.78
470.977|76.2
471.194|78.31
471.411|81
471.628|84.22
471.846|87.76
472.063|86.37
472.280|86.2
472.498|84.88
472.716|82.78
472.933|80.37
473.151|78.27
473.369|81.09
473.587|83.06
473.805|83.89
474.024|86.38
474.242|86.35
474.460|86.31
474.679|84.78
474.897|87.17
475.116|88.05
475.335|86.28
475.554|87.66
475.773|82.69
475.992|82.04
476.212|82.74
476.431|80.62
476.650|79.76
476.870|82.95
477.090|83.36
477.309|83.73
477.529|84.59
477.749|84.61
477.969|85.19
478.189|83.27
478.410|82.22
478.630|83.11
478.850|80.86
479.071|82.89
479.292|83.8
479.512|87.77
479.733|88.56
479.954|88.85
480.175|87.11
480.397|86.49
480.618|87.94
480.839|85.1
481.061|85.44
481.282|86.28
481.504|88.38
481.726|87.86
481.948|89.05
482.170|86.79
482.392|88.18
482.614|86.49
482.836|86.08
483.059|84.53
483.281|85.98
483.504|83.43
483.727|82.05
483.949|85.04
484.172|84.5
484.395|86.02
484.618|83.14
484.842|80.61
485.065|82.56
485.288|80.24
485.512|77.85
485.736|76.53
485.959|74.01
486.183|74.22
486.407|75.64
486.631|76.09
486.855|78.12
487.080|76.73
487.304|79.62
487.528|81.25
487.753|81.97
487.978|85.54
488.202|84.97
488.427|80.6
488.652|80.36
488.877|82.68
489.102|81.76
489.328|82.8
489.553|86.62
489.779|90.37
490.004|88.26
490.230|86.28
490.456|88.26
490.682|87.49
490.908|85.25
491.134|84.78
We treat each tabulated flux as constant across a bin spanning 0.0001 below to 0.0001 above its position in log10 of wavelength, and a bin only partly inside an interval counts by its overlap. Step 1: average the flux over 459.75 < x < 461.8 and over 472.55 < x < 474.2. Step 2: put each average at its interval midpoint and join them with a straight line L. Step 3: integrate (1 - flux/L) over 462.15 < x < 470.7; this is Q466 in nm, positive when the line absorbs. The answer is 0.35 nm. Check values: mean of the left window 81.5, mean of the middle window 78.7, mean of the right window 82.5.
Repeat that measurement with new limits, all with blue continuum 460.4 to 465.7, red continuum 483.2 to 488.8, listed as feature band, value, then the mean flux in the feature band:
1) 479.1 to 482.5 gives -0.26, 87.1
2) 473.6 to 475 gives -0.08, 85.6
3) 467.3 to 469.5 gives 0.10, 77.8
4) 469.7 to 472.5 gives 0.04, 80.2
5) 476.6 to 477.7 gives -0.03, 83.1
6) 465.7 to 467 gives 0.06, 77.6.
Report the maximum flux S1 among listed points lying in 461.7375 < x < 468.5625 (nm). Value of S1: 87.64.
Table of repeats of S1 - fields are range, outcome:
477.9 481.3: 88.85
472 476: 88.05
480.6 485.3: 89.05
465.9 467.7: 80.48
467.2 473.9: 87.76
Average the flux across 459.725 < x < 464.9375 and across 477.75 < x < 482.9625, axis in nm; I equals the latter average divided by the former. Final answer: 1.05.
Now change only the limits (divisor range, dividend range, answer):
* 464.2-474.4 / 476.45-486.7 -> 1.05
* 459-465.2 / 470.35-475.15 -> 1.02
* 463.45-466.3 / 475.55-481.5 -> 1.07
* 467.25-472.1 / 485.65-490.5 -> 1.04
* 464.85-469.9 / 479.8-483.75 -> 1.11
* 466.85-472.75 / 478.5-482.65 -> 1.09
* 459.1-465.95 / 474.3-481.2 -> 1.05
